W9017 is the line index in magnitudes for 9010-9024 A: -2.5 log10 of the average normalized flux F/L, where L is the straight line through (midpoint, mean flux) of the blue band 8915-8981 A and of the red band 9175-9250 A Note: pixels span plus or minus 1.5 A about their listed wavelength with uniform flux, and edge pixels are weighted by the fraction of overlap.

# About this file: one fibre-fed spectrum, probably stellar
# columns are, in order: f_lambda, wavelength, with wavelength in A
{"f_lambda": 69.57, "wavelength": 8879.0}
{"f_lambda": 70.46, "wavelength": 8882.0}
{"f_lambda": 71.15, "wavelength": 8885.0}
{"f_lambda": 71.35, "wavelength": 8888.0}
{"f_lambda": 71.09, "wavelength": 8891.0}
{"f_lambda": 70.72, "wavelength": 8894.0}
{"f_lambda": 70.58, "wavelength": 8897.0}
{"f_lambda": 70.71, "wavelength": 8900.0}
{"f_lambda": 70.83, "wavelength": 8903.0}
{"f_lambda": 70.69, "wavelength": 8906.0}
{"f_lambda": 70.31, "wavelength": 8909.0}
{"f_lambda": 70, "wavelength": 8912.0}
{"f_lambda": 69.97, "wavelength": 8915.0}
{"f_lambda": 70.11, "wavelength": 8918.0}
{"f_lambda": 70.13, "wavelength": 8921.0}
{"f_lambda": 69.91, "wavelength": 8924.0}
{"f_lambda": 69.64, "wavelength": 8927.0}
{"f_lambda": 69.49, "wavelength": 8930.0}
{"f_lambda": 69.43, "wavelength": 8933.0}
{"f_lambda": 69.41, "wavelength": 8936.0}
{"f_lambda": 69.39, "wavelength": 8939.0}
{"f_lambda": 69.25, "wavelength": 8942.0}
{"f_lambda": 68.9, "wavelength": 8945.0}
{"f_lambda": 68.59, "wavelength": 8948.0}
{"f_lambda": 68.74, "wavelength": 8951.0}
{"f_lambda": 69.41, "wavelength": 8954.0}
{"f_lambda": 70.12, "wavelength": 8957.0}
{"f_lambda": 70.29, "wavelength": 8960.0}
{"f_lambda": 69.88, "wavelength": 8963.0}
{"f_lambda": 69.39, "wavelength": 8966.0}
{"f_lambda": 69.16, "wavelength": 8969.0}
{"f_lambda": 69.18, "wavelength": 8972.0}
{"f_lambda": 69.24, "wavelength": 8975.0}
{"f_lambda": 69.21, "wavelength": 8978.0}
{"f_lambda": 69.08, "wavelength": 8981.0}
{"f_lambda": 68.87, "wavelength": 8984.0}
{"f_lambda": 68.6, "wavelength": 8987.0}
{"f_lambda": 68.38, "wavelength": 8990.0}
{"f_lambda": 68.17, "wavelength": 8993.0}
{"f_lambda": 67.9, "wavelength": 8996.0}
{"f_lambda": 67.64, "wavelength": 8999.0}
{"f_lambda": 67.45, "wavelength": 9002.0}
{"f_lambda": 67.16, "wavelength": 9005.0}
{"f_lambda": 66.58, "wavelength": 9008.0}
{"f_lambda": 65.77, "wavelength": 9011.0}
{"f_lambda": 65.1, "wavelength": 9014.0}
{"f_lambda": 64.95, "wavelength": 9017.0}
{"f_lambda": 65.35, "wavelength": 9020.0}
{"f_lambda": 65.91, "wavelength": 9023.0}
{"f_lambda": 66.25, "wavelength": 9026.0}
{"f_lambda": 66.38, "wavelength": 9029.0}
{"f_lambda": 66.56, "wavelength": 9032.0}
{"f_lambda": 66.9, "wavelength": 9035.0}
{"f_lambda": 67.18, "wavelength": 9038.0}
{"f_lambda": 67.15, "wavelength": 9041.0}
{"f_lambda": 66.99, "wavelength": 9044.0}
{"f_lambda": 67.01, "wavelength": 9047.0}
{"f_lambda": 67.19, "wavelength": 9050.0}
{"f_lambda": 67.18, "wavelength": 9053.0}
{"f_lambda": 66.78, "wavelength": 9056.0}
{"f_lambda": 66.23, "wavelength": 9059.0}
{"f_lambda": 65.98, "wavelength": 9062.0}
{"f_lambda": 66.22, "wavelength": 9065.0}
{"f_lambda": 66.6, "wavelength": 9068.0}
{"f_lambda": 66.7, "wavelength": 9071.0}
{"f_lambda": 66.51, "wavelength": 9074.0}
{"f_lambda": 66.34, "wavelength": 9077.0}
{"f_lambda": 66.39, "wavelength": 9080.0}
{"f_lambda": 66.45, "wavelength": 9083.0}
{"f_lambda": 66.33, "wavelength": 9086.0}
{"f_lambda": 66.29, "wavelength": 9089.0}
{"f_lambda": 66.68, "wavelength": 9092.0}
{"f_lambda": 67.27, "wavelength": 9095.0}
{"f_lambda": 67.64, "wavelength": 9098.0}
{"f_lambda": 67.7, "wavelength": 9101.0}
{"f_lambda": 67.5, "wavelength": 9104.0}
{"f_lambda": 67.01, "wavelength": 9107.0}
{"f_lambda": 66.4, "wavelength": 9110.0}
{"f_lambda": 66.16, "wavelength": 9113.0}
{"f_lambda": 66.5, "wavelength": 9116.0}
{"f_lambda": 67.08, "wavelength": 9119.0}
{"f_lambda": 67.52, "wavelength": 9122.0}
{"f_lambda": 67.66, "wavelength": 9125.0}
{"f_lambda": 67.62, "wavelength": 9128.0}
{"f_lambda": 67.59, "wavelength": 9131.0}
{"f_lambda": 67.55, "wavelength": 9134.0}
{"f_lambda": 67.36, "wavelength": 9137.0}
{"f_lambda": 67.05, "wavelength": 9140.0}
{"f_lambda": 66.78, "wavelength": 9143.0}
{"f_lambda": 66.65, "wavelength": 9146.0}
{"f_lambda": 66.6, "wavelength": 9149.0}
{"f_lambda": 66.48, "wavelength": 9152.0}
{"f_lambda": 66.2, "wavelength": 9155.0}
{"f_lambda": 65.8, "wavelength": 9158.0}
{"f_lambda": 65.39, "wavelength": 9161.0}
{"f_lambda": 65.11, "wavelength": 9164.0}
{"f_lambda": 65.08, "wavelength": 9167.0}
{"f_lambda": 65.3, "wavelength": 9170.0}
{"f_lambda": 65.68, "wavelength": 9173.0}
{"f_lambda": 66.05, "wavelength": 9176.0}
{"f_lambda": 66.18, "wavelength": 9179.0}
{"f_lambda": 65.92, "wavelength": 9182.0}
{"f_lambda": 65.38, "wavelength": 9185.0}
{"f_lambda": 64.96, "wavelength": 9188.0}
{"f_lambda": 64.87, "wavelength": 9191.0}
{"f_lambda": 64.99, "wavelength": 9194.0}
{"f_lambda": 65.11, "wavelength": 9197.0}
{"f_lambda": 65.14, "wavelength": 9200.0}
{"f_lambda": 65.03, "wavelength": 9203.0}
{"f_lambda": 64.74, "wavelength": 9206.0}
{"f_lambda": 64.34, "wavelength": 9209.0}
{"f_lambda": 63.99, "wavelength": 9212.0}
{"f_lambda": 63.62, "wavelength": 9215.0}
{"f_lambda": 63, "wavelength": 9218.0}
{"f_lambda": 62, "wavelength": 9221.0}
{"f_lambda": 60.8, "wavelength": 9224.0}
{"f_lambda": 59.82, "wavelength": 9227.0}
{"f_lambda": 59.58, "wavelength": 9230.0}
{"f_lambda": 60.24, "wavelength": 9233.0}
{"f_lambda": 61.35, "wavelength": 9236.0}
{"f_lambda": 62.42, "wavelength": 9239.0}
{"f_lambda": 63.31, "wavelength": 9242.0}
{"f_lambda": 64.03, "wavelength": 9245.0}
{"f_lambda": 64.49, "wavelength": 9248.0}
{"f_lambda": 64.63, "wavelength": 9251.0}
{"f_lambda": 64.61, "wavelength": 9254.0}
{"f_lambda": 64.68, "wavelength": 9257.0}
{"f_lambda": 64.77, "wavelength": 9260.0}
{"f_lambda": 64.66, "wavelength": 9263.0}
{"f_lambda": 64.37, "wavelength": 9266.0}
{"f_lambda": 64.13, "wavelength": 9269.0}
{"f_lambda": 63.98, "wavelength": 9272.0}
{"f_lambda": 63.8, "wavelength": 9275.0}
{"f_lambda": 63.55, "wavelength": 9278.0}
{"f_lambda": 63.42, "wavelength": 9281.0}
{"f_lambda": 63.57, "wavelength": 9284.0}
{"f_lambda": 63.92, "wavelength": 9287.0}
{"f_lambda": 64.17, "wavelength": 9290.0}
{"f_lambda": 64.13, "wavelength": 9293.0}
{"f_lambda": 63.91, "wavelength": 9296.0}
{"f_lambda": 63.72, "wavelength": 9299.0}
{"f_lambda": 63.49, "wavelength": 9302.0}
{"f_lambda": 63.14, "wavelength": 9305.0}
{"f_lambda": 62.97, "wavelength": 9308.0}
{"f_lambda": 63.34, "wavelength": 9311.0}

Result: 0.04 mag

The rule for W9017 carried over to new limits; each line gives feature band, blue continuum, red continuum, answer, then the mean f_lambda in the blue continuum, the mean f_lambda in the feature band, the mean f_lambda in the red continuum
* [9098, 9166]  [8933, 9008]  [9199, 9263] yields -0.02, 68.9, 66.8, 63.2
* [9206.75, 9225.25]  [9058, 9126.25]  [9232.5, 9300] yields 0.03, 66.7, 63.1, 63.8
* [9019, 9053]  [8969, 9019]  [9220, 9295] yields 0.01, 67.7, 66.7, 63.2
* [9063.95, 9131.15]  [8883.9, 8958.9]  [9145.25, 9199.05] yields 0.00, 70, 66.9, 65.6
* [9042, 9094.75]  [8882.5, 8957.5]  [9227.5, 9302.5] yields 0.01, 70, 66.6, 63.5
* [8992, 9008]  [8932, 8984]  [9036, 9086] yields 0.01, 69.3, 67.5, 66.7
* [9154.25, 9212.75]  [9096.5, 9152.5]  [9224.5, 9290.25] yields 0.00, 67.1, 65.3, 63.3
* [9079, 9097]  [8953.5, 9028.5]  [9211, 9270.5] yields -0.01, 67.9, 66.6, 63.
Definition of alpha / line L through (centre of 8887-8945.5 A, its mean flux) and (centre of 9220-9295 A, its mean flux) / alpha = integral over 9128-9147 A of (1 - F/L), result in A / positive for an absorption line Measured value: -0.45 A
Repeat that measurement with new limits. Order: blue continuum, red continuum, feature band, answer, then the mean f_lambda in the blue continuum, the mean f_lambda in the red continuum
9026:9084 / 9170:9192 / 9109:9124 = -0.1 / 66.7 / 65.6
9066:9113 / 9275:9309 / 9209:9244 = 1.5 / 66.8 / 63.7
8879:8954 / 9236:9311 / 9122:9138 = -0.3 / 70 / 63.8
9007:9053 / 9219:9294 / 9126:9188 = -1.6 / 66.4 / 63.2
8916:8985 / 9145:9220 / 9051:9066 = 0.2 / 69.4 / 65.2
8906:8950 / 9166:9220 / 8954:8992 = -0.2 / 69.6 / 64.9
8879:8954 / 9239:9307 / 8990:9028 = 1.0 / 70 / 64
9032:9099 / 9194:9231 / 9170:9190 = -0.5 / 66.7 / 63.2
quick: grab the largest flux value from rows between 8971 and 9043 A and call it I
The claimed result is 69.24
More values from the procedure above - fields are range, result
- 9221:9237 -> 62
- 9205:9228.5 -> 64.74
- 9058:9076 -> 66.7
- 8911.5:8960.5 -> 70.29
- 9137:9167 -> 67.36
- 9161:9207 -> 66.18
